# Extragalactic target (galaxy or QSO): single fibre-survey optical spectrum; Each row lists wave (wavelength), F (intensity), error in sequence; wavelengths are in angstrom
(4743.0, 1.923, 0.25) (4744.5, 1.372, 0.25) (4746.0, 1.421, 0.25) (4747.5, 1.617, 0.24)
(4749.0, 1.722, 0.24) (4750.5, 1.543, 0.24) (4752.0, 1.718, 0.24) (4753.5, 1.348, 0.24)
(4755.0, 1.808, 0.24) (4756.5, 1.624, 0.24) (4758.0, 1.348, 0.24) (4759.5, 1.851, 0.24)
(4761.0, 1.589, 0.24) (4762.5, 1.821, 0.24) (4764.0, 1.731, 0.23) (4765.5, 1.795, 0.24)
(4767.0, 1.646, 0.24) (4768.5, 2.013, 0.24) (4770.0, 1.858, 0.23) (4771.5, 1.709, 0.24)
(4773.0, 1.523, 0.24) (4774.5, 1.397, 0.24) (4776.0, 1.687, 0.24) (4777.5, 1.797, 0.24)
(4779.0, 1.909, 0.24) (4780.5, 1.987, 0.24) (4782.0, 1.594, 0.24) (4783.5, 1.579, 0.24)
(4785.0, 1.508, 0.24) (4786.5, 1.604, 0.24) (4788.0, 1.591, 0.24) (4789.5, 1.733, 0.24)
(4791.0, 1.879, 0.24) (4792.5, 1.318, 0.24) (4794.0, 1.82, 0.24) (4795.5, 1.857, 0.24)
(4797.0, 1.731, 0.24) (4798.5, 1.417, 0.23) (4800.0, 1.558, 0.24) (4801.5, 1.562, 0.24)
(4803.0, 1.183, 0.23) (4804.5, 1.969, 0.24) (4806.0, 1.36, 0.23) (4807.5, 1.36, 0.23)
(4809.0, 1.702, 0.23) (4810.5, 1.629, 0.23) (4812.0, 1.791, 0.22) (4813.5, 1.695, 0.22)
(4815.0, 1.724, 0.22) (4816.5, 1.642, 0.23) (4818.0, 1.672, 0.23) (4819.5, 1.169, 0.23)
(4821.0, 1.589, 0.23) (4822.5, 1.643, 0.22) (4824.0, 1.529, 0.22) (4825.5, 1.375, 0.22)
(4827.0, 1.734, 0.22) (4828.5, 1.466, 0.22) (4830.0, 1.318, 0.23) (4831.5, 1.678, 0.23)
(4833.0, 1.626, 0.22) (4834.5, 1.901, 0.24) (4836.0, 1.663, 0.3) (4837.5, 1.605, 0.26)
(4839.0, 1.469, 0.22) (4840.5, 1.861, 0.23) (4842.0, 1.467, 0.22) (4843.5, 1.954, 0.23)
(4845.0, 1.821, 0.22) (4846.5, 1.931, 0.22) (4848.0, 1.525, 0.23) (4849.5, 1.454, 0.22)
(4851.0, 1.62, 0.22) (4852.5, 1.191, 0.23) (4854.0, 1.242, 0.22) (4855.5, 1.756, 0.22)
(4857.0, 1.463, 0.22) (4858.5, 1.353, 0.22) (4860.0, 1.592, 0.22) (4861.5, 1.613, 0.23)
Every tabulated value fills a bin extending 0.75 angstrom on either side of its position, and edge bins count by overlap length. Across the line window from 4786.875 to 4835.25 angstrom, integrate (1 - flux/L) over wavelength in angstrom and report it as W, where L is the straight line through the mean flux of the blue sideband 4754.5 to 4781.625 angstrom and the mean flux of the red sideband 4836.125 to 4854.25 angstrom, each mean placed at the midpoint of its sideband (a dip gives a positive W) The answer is 1.7 angstrom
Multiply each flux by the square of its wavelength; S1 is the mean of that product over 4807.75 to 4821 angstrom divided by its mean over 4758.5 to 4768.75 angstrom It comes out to 0.94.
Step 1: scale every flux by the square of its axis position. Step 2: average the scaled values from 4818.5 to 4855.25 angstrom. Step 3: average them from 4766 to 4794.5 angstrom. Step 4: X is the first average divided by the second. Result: 0.96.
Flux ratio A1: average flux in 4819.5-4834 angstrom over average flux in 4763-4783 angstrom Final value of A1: 0.88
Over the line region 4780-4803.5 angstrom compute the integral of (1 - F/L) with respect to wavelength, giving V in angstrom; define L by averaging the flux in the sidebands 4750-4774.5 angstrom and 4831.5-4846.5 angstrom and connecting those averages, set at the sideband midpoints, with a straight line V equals 1.0 angstrom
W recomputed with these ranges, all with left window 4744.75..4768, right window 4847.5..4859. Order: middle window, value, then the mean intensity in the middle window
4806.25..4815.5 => -0.6 angstrom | 1.63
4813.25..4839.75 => -1.4 angstrom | 1.58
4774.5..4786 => -0.8 angstrom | 1.7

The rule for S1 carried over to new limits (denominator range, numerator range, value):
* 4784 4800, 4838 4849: 1.06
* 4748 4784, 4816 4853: 0.97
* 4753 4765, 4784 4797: 1.02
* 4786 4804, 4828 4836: 1.01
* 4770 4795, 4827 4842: 0.99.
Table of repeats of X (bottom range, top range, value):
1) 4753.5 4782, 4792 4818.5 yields 0.96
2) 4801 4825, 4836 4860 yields 1.02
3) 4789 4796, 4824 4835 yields 0.93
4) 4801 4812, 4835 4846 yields 1.11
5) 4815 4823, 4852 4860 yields 0.93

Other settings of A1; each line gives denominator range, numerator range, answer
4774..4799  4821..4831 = 0.91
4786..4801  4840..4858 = 0.97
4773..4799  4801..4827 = 0.94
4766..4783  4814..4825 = 0.90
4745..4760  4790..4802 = 1.03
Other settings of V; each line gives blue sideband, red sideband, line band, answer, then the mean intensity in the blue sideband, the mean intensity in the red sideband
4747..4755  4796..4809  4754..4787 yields -2.4 angstrom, 1.61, 1.53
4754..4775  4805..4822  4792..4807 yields 0.3 angstrom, 1.69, 1.58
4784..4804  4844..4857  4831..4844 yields -0.9 angstrom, 1.6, 1.57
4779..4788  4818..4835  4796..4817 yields 0.1 angstrom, 1.67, 1.55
